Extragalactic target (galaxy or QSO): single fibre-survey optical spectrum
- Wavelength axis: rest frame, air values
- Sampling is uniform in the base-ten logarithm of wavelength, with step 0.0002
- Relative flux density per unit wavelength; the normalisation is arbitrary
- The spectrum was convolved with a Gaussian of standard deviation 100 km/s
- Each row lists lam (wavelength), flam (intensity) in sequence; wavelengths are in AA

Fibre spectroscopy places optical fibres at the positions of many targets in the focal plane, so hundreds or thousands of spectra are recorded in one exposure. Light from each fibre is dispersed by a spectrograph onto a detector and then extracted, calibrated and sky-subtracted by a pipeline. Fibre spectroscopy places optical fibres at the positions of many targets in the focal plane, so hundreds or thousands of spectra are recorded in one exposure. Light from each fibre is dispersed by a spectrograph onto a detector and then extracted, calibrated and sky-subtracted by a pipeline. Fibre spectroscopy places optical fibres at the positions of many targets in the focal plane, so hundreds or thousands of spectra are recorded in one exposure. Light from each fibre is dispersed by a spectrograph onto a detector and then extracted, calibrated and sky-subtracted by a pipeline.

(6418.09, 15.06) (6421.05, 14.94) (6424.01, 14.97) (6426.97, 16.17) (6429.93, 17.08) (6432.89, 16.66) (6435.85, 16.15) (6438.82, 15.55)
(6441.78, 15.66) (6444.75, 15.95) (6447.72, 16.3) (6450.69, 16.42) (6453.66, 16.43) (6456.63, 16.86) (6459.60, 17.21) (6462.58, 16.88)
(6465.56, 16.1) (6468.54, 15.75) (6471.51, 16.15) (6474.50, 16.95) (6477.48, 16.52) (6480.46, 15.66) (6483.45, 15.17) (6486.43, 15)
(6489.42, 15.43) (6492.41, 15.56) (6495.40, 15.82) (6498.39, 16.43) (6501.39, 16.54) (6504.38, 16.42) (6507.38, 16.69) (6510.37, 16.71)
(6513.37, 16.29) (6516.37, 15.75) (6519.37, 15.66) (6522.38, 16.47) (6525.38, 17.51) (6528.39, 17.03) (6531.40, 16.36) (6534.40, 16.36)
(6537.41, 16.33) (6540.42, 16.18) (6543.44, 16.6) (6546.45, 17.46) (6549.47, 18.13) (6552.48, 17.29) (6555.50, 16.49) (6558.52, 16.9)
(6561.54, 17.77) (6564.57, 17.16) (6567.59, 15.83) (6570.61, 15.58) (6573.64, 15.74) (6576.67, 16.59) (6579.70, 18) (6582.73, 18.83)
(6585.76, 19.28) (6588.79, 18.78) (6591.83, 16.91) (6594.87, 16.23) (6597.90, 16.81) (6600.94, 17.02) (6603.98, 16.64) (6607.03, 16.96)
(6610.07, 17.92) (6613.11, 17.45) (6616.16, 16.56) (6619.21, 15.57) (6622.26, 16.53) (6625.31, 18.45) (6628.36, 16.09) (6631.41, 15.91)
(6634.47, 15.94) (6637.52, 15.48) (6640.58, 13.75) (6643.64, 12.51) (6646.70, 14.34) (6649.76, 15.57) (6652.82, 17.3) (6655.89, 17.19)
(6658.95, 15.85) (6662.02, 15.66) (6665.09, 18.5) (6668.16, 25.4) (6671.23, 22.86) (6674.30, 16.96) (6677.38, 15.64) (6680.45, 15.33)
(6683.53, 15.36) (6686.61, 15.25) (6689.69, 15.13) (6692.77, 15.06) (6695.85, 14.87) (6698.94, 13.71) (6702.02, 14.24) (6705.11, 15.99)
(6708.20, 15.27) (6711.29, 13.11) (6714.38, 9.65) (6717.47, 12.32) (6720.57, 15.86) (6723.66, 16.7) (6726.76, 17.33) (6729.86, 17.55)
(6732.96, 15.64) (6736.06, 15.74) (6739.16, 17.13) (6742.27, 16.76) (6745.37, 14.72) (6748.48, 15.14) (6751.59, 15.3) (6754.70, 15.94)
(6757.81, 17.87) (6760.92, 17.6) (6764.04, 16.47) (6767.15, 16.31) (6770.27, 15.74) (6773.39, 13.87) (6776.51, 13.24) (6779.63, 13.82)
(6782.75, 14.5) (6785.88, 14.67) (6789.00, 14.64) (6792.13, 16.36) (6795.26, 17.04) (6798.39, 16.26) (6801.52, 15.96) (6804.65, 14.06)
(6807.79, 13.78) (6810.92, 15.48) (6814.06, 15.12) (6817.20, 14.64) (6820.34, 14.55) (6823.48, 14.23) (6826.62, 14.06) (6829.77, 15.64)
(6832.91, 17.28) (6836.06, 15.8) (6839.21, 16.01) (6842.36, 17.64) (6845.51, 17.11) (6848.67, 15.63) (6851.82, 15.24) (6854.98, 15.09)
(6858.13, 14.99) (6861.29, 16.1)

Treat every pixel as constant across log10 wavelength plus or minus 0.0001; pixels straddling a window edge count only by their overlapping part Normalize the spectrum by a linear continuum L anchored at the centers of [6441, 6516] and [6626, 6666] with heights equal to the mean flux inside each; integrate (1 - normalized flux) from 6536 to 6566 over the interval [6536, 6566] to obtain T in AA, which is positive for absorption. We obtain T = -2.0 AA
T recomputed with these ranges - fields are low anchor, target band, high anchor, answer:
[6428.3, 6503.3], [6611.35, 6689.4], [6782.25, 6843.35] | -4.2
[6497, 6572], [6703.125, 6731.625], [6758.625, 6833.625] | 1.4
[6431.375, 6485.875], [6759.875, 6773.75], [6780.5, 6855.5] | -0.5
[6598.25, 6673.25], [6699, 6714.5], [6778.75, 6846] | 2.2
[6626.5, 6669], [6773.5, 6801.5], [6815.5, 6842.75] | 1.0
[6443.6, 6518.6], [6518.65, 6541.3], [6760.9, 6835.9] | -0.7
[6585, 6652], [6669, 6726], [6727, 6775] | 3.2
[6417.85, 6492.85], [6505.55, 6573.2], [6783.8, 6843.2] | -3.2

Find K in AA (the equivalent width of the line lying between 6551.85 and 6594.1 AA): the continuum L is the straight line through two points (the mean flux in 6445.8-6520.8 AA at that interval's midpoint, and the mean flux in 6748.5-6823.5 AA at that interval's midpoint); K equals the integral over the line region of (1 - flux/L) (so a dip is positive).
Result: -3.4 AA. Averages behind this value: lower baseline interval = 16.2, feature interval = 17.2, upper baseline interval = 15.3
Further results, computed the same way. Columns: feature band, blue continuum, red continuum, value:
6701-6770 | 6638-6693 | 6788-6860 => 2.1 AA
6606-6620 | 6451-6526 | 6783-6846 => -0.9 AA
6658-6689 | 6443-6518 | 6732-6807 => -3.6 AA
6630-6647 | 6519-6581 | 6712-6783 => 1.6 AA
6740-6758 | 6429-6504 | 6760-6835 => -0.6 AA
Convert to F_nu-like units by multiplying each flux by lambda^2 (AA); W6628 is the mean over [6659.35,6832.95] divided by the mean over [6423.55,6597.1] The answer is 1.0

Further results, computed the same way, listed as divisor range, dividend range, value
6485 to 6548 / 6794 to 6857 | 1.04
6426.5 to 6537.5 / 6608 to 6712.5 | 1.05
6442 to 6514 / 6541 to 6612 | 1.09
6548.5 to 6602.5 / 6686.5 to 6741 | 0.91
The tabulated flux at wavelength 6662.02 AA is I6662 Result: 15.66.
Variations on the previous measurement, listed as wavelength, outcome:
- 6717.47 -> 12.32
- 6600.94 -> 17.02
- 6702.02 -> 14.24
